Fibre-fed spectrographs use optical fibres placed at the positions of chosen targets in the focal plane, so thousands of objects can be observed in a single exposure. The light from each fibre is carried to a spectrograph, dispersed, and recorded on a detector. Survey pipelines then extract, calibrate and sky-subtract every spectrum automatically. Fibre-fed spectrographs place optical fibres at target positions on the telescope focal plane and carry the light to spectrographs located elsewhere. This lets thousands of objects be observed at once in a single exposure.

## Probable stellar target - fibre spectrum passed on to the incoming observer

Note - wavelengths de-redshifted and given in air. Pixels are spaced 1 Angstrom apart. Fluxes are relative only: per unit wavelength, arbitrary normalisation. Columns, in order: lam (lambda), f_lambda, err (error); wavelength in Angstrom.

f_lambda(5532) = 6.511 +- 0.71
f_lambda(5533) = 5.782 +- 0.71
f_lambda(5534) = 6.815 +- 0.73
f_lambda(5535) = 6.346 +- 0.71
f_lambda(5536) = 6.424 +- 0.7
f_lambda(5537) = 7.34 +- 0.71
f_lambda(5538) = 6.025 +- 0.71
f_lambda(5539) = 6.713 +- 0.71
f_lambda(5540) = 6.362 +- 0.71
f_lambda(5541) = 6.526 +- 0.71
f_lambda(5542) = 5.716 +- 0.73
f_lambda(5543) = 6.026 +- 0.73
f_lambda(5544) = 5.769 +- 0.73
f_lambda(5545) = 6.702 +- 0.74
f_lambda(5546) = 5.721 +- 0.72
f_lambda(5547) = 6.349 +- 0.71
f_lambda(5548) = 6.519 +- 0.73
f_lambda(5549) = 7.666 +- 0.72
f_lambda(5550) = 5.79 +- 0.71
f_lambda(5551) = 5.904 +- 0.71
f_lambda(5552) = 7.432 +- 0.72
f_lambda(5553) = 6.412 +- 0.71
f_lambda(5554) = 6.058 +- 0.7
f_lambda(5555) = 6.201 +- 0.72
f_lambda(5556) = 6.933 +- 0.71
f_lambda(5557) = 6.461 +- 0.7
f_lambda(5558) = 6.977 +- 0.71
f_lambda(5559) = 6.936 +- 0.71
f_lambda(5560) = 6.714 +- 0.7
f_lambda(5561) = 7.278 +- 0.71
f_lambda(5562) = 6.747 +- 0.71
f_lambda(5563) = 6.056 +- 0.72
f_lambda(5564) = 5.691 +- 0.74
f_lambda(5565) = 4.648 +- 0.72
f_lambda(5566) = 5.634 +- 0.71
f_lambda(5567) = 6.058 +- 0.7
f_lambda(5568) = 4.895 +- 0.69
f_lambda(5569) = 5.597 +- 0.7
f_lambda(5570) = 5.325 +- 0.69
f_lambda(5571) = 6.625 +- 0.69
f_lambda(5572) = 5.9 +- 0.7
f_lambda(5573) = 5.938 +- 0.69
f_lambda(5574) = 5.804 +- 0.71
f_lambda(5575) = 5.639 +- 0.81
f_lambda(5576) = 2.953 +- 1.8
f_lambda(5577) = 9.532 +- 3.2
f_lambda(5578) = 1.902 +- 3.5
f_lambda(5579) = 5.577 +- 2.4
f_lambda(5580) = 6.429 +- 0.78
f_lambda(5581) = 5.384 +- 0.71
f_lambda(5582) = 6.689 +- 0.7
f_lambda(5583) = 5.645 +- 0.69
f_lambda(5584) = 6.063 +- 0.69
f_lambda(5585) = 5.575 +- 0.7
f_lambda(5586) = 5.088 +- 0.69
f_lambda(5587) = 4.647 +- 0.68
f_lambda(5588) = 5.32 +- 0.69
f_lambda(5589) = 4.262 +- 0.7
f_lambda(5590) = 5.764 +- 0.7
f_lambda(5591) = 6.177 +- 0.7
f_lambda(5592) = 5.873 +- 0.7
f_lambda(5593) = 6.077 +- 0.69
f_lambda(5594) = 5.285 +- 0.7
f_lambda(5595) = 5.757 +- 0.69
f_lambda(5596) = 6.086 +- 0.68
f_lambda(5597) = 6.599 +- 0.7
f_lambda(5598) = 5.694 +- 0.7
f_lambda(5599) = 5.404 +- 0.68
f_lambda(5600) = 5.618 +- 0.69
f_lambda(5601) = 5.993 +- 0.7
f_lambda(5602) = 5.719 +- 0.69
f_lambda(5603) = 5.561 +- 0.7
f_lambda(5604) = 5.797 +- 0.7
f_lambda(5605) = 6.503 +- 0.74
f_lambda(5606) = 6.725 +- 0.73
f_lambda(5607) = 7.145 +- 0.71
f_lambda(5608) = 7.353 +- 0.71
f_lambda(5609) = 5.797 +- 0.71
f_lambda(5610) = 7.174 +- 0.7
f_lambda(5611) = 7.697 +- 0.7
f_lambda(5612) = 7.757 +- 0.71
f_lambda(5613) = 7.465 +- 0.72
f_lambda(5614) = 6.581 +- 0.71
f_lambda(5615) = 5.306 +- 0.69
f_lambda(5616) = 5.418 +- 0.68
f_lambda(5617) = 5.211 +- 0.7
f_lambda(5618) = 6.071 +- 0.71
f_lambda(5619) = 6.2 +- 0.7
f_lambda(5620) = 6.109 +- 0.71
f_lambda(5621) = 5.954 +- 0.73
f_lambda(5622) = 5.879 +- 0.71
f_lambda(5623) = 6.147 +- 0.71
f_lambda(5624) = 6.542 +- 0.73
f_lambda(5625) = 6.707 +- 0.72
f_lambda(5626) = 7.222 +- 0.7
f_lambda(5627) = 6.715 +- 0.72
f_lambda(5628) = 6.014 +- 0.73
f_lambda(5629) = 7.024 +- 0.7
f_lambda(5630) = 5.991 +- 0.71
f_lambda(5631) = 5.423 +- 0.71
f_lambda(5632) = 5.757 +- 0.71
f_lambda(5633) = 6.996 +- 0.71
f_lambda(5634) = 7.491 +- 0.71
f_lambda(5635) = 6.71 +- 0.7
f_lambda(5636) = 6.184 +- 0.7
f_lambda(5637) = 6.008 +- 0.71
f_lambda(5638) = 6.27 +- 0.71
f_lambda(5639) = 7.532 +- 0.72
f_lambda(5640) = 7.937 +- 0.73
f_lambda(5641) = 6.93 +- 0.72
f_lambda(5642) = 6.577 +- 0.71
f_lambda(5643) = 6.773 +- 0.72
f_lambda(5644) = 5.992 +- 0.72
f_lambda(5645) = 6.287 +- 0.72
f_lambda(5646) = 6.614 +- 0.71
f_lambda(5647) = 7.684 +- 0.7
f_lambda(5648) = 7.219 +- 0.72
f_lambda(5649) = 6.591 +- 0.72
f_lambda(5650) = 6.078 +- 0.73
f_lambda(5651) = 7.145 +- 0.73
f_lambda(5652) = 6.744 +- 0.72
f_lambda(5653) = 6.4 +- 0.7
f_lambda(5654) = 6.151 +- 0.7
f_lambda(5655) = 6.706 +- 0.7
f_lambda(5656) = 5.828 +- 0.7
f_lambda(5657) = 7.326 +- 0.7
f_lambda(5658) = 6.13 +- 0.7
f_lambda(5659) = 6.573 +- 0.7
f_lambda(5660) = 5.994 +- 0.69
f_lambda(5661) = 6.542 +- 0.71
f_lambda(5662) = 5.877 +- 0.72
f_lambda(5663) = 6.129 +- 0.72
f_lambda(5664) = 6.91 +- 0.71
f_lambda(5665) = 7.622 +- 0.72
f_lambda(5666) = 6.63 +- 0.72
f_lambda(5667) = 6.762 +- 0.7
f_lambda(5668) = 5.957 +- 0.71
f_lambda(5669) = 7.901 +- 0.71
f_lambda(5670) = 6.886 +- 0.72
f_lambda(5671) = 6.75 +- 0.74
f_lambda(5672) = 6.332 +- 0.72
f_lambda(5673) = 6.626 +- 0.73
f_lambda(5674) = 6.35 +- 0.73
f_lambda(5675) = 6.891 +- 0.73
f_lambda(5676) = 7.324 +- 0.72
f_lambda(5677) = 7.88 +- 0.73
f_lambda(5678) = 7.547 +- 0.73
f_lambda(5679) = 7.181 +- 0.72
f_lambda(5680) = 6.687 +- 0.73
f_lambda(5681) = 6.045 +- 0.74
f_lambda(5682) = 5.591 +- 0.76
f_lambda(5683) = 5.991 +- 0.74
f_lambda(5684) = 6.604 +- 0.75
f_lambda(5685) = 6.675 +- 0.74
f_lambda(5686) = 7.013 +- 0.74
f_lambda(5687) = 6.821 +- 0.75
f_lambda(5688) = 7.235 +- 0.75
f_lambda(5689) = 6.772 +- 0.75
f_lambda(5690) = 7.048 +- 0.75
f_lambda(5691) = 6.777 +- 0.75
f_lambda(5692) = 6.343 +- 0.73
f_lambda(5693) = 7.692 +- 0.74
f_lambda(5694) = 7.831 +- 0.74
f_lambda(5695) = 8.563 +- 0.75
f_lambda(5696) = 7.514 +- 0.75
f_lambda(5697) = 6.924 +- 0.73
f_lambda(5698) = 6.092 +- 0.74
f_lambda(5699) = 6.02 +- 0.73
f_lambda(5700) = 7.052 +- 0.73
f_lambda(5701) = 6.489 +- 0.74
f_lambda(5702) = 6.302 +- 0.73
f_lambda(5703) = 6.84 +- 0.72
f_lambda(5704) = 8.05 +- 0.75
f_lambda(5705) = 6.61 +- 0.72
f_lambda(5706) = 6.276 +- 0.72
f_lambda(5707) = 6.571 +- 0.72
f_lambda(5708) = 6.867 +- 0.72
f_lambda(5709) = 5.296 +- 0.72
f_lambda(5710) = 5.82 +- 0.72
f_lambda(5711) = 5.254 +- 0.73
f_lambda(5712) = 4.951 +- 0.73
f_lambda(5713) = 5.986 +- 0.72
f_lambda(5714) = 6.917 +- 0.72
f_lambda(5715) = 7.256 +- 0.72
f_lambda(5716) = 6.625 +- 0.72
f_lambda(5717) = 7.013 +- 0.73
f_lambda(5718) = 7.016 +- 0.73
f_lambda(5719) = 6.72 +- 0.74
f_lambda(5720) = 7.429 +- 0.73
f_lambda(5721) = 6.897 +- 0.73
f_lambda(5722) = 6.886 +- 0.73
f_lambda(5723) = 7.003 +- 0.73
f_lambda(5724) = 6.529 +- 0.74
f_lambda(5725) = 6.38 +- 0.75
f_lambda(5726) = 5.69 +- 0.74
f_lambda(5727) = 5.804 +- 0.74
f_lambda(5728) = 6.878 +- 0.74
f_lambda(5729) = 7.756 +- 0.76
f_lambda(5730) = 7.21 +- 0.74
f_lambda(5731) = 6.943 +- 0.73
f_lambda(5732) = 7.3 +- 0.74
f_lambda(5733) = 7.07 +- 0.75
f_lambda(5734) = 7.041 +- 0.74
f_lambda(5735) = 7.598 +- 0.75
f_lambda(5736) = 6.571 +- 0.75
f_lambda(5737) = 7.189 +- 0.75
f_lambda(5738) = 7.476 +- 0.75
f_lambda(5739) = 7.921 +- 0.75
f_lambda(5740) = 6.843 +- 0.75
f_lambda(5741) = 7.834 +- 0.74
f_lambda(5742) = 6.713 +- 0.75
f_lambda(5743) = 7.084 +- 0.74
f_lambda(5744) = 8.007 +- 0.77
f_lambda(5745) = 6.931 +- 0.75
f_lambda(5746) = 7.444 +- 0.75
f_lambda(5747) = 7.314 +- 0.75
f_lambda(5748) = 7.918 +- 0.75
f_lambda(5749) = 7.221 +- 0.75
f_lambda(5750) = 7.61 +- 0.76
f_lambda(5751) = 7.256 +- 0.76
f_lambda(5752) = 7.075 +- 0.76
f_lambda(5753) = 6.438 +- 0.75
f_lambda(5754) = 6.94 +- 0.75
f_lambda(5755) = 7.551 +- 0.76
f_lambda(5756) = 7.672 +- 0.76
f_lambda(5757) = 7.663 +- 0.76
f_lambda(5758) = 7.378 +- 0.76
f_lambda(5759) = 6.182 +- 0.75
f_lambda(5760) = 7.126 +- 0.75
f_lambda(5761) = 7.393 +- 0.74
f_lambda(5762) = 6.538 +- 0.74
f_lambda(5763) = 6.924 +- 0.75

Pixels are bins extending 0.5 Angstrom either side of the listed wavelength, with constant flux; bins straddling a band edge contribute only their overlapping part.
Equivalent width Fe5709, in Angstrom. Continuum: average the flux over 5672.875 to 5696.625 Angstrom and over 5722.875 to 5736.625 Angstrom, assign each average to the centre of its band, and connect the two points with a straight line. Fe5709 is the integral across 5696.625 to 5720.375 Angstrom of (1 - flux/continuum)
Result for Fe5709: 1.3 Angstrom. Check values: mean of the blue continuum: 6.96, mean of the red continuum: 6.84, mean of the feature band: 6.51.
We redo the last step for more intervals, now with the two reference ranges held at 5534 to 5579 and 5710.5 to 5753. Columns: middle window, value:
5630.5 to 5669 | -0.2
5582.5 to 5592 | 1.3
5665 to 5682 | -0.4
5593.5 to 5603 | 0.8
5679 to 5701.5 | -0.2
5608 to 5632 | 0.2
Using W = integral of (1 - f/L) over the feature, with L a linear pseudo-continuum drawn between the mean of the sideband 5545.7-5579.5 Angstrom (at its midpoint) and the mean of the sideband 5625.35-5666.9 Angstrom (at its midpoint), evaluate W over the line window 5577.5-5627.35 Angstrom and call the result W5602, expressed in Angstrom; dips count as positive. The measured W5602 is 2.6 Angstrom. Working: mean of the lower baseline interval 6.06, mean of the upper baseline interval 6.6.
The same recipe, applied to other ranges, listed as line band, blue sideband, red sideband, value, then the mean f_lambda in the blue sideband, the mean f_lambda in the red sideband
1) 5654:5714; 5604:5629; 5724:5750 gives 1.6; 6.48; 7.12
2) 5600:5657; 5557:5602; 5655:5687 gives -2.2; 5.78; 6.67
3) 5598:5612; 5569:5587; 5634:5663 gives -0.9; 5.62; 6.61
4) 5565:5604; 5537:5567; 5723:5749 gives 5.2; 6.36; 7.1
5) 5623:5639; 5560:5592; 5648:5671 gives -0.5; 5.66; 6.6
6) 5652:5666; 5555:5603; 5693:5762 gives -0.2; 5.81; 6.94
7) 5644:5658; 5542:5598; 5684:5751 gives -0.3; 5.94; 6.91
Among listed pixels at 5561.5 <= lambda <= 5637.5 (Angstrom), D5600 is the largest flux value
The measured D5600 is 9.532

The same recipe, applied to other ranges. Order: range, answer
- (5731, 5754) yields 8.007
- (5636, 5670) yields 7.937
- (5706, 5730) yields 7.756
